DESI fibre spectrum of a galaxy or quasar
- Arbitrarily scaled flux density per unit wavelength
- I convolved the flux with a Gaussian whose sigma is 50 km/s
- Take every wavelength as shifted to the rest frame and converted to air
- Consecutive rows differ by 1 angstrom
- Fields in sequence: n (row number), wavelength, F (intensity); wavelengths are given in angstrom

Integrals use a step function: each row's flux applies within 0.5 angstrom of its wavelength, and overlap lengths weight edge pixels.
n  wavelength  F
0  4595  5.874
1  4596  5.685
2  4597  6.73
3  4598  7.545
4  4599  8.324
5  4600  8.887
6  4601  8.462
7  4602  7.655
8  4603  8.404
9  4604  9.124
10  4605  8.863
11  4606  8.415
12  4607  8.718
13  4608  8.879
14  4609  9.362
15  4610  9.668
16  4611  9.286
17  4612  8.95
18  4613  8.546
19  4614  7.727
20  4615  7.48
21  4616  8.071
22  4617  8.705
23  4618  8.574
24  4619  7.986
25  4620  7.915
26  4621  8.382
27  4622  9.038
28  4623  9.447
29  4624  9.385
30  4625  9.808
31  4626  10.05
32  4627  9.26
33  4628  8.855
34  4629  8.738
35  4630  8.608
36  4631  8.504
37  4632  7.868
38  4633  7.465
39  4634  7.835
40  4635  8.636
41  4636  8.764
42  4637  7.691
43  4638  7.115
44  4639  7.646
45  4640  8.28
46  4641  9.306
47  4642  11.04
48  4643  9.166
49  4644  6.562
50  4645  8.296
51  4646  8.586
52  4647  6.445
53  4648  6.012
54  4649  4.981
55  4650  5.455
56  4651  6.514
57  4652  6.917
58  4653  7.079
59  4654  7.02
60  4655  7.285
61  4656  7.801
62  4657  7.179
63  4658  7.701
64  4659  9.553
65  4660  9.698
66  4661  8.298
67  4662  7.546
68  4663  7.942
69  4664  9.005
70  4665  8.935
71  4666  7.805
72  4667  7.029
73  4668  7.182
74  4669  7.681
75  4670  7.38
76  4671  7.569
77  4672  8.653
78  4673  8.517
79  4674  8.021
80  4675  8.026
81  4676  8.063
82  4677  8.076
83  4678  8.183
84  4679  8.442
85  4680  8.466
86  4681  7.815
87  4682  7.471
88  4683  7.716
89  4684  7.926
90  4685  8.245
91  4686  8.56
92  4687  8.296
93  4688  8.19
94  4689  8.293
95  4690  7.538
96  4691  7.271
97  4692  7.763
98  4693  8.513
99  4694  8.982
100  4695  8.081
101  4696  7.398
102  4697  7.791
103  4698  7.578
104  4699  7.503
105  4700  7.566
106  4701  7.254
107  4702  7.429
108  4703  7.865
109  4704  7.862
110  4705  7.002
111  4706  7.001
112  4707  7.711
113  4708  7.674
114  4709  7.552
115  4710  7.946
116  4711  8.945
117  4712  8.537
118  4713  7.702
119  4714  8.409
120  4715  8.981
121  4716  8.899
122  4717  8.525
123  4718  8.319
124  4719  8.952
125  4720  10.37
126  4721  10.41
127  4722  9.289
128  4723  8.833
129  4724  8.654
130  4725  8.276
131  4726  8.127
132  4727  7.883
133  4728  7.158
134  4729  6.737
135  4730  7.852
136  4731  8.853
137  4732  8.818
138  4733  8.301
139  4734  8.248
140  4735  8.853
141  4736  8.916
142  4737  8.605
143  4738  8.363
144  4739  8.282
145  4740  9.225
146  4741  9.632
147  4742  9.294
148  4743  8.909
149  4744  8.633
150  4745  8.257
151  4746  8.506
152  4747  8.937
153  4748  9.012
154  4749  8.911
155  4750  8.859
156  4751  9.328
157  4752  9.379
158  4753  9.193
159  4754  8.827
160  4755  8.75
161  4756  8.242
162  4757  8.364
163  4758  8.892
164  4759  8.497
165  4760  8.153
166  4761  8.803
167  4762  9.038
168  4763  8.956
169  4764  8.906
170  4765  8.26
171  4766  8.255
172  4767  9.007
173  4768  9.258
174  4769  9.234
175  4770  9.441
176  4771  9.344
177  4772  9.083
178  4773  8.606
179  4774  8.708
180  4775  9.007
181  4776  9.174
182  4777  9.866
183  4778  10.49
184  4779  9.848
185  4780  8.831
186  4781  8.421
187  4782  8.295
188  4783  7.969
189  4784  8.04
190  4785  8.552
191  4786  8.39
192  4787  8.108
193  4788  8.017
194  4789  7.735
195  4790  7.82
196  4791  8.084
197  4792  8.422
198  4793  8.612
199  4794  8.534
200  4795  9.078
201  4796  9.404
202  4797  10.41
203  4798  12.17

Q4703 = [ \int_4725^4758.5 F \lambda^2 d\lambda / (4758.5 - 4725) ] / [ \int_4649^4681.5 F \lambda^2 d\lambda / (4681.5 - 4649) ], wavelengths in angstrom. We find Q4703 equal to 1.1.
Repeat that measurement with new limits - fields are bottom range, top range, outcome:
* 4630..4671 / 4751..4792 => 1.18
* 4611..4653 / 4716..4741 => 1.10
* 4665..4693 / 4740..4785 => 1.16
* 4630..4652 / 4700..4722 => 1.10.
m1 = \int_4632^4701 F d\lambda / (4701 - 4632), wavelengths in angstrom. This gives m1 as 7.87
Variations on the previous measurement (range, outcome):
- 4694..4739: 8.21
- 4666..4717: 7.94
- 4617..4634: 8.71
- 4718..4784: 8.8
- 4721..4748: 8.56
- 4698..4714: 7.72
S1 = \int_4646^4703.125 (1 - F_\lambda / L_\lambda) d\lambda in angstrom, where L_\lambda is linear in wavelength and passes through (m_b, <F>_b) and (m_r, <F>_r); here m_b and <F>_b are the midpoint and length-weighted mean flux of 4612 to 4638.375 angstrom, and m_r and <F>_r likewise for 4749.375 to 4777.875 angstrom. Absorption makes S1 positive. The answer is 5.93 angstrom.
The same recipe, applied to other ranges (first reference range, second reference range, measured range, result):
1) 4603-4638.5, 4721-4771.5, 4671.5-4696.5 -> 1.6 angstrom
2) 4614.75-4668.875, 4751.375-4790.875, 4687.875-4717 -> 1.7 angstrom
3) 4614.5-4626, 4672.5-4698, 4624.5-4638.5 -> 0.1 angstrom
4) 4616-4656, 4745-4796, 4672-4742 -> 1.8 angstrom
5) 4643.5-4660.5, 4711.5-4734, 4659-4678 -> -1.5 angstrom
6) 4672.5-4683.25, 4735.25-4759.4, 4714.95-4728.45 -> -0.3 angstrom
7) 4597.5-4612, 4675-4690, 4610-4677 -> 2.3 angstrom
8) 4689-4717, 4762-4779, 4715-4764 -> -0.9 angstrom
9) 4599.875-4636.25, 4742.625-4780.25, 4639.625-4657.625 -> 2.6 angstrom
